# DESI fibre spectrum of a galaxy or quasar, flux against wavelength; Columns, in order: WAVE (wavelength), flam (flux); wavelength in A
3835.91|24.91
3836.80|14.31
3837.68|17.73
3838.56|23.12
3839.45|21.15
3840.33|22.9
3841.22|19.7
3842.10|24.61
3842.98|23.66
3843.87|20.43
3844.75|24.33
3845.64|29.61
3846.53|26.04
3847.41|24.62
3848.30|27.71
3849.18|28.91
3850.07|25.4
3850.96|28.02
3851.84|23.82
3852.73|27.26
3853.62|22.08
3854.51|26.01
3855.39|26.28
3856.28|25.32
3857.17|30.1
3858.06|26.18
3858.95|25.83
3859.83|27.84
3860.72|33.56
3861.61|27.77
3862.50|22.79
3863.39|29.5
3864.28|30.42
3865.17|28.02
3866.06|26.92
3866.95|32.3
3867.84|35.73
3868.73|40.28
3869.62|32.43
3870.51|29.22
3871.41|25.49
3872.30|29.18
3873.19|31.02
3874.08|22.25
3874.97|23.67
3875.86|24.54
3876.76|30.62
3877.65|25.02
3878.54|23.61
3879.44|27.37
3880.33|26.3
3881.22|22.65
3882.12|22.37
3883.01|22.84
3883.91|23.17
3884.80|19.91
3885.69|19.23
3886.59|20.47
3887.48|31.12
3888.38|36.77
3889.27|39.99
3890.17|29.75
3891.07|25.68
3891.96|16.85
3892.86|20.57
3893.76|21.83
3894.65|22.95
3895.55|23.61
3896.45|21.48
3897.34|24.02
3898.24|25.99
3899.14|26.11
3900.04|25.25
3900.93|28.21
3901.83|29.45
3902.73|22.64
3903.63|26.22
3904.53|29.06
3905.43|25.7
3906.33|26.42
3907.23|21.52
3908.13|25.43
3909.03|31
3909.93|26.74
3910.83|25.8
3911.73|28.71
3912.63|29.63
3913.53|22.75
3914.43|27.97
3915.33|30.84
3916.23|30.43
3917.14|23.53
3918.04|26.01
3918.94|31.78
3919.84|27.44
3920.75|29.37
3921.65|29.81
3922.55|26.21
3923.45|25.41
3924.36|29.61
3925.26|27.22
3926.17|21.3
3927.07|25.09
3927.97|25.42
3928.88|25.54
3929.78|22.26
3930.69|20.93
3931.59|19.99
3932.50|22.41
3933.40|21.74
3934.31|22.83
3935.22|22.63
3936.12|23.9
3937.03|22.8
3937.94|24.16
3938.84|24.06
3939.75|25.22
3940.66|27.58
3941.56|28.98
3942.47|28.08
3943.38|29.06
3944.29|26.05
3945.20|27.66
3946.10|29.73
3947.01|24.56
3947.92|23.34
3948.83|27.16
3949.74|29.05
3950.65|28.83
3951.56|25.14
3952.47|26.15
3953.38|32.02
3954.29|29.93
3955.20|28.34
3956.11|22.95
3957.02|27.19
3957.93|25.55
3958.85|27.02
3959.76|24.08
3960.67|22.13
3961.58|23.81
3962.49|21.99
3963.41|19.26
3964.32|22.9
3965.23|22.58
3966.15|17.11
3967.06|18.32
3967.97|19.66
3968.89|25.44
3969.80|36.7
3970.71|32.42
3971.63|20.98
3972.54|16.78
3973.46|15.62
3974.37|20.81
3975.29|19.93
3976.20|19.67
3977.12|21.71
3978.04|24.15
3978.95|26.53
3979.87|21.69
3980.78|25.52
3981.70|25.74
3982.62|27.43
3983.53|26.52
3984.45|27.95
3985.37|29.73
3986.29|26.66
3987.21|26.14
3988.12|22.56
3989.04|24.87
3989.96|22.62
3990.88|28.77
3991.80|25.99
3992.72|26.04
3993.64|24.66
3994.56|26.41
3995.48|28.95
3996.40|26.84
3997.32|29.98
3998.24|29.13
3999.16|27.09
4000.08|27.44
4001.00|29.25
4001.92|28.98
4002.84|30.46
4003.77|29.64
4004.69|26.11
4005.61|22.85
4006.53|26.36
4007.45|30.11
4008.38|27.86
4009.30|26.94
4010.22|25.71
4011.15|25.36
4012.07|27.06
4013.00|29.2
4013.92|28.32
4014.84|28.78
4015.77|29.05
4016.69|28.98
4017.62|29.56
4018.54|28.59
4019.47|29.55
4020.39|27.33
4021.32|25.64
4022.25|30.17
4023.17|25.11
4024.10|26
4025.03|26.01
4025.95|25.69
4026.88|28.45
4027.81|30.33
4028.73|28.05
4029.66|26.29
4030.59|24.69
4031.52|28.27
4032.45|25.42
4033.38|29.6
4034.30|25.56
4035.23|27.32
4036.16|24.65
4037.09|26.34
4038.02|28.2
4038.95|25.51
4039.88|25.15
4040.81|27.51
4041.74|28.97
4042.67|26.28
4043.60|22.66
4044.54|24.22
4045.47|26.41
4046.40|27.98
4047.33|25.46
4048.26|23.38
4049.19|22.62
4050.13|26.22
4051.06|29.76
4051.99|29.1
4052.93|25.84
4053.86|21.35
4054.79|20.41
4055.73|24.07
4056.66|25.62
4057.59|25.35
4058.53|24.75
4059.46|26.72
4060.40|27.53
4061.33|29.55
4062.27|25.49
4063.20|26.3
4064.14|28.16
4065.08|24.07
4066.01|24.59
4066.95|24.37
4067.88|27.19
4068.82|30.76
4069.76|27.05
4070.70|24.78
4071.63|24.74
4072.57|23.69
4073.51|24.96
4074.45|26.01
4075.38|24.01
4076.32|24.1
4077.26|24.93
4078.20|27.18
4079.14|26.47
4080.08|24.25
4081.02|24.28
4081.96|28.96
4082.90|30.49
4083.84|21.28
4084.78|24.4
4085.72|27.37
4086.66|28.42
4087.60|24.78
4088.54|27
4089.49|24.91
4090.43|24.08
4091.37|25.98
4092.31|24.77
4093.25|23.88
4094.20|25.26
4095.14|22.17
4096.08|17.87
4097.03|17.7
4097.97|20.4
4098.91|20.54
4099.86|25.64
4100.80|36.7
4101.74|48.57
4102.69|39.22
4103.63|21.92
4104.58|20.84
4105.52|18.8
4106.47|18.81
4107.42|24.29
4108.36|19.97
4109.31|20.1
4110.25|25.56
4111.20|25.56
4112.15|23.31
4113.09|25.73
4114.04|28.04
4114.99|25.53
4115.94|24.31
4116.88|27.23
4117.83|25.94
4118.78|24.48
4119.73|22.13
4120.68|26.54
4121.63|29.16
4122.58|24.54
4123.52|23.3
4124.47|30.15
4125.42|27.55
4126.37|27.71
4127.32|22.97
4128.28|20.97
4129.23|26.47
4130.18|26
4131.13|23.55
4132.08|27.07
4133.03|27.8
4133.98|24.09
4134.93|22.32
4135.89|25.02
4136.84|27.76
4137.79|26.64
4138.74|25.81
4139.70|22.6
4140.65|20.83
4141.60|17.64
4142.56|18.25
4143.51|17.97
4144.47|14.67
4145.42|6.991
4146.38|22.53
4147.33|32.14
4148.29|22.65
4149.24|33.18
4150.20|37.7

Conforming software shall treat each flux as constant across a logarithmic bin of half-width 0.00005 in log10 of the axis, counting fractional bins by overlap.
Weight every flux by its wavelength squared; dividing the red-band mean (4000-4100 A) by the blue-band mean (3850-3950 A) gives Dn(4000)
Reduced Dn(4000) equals 1.1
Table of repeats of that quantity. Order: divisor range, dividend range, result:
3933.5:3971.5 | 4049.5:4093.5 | 1.07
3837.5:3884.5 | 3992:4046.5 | 1.12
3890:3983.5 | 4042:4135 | 1.09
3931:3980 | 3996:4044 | 1.16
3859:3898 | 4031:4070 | 1.06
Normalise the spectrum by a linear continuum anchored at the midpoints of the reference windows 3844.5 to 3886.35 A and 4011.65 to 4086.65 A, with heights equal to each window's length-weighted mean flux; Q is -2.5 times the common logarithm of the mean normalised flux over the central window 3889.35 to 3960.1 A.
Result 0.031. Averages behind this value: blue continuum 26.9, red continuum 26.4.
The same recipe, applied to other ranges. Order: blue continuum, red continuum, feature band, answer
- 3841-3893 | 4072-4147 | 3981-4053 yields -0.07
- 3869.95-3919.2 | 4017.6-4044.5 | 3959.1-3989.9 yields 0.13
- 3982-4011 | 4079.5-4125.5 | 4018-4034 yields -0.03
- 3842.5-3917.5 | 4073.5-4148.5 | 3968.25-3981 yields 0.11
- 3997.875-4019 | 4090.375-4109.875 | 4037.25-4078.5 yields 0.02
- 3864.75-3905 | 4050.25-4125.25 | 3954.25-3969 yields 0.13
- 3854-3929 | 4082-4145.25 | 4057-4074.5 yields -0.04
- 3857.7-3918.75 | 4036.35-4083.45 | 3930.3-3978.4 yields 0.09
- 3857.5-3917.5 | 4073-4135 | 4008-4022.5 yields -0.08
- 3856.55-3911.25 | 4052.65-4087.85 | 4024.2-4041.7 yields -0.04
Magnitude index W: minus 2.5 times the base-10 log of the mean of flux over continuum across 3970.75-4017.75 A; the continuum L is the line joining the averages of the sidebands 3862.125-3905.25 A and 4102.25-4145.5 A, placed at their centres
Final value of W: -0.03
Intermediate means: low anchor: 26.6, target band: 26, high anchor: 24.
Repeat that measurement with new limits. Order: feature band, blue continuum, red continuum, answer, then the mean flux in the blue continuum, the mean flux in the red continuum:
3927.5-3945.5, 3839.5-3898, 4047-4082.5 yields 0.07 mag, 26.3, 25.6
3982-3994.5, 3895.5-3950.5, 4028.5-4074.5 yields -0.01 mag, 26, 26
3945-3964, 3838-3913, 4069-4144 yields -0.01 mag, 26.3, 25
